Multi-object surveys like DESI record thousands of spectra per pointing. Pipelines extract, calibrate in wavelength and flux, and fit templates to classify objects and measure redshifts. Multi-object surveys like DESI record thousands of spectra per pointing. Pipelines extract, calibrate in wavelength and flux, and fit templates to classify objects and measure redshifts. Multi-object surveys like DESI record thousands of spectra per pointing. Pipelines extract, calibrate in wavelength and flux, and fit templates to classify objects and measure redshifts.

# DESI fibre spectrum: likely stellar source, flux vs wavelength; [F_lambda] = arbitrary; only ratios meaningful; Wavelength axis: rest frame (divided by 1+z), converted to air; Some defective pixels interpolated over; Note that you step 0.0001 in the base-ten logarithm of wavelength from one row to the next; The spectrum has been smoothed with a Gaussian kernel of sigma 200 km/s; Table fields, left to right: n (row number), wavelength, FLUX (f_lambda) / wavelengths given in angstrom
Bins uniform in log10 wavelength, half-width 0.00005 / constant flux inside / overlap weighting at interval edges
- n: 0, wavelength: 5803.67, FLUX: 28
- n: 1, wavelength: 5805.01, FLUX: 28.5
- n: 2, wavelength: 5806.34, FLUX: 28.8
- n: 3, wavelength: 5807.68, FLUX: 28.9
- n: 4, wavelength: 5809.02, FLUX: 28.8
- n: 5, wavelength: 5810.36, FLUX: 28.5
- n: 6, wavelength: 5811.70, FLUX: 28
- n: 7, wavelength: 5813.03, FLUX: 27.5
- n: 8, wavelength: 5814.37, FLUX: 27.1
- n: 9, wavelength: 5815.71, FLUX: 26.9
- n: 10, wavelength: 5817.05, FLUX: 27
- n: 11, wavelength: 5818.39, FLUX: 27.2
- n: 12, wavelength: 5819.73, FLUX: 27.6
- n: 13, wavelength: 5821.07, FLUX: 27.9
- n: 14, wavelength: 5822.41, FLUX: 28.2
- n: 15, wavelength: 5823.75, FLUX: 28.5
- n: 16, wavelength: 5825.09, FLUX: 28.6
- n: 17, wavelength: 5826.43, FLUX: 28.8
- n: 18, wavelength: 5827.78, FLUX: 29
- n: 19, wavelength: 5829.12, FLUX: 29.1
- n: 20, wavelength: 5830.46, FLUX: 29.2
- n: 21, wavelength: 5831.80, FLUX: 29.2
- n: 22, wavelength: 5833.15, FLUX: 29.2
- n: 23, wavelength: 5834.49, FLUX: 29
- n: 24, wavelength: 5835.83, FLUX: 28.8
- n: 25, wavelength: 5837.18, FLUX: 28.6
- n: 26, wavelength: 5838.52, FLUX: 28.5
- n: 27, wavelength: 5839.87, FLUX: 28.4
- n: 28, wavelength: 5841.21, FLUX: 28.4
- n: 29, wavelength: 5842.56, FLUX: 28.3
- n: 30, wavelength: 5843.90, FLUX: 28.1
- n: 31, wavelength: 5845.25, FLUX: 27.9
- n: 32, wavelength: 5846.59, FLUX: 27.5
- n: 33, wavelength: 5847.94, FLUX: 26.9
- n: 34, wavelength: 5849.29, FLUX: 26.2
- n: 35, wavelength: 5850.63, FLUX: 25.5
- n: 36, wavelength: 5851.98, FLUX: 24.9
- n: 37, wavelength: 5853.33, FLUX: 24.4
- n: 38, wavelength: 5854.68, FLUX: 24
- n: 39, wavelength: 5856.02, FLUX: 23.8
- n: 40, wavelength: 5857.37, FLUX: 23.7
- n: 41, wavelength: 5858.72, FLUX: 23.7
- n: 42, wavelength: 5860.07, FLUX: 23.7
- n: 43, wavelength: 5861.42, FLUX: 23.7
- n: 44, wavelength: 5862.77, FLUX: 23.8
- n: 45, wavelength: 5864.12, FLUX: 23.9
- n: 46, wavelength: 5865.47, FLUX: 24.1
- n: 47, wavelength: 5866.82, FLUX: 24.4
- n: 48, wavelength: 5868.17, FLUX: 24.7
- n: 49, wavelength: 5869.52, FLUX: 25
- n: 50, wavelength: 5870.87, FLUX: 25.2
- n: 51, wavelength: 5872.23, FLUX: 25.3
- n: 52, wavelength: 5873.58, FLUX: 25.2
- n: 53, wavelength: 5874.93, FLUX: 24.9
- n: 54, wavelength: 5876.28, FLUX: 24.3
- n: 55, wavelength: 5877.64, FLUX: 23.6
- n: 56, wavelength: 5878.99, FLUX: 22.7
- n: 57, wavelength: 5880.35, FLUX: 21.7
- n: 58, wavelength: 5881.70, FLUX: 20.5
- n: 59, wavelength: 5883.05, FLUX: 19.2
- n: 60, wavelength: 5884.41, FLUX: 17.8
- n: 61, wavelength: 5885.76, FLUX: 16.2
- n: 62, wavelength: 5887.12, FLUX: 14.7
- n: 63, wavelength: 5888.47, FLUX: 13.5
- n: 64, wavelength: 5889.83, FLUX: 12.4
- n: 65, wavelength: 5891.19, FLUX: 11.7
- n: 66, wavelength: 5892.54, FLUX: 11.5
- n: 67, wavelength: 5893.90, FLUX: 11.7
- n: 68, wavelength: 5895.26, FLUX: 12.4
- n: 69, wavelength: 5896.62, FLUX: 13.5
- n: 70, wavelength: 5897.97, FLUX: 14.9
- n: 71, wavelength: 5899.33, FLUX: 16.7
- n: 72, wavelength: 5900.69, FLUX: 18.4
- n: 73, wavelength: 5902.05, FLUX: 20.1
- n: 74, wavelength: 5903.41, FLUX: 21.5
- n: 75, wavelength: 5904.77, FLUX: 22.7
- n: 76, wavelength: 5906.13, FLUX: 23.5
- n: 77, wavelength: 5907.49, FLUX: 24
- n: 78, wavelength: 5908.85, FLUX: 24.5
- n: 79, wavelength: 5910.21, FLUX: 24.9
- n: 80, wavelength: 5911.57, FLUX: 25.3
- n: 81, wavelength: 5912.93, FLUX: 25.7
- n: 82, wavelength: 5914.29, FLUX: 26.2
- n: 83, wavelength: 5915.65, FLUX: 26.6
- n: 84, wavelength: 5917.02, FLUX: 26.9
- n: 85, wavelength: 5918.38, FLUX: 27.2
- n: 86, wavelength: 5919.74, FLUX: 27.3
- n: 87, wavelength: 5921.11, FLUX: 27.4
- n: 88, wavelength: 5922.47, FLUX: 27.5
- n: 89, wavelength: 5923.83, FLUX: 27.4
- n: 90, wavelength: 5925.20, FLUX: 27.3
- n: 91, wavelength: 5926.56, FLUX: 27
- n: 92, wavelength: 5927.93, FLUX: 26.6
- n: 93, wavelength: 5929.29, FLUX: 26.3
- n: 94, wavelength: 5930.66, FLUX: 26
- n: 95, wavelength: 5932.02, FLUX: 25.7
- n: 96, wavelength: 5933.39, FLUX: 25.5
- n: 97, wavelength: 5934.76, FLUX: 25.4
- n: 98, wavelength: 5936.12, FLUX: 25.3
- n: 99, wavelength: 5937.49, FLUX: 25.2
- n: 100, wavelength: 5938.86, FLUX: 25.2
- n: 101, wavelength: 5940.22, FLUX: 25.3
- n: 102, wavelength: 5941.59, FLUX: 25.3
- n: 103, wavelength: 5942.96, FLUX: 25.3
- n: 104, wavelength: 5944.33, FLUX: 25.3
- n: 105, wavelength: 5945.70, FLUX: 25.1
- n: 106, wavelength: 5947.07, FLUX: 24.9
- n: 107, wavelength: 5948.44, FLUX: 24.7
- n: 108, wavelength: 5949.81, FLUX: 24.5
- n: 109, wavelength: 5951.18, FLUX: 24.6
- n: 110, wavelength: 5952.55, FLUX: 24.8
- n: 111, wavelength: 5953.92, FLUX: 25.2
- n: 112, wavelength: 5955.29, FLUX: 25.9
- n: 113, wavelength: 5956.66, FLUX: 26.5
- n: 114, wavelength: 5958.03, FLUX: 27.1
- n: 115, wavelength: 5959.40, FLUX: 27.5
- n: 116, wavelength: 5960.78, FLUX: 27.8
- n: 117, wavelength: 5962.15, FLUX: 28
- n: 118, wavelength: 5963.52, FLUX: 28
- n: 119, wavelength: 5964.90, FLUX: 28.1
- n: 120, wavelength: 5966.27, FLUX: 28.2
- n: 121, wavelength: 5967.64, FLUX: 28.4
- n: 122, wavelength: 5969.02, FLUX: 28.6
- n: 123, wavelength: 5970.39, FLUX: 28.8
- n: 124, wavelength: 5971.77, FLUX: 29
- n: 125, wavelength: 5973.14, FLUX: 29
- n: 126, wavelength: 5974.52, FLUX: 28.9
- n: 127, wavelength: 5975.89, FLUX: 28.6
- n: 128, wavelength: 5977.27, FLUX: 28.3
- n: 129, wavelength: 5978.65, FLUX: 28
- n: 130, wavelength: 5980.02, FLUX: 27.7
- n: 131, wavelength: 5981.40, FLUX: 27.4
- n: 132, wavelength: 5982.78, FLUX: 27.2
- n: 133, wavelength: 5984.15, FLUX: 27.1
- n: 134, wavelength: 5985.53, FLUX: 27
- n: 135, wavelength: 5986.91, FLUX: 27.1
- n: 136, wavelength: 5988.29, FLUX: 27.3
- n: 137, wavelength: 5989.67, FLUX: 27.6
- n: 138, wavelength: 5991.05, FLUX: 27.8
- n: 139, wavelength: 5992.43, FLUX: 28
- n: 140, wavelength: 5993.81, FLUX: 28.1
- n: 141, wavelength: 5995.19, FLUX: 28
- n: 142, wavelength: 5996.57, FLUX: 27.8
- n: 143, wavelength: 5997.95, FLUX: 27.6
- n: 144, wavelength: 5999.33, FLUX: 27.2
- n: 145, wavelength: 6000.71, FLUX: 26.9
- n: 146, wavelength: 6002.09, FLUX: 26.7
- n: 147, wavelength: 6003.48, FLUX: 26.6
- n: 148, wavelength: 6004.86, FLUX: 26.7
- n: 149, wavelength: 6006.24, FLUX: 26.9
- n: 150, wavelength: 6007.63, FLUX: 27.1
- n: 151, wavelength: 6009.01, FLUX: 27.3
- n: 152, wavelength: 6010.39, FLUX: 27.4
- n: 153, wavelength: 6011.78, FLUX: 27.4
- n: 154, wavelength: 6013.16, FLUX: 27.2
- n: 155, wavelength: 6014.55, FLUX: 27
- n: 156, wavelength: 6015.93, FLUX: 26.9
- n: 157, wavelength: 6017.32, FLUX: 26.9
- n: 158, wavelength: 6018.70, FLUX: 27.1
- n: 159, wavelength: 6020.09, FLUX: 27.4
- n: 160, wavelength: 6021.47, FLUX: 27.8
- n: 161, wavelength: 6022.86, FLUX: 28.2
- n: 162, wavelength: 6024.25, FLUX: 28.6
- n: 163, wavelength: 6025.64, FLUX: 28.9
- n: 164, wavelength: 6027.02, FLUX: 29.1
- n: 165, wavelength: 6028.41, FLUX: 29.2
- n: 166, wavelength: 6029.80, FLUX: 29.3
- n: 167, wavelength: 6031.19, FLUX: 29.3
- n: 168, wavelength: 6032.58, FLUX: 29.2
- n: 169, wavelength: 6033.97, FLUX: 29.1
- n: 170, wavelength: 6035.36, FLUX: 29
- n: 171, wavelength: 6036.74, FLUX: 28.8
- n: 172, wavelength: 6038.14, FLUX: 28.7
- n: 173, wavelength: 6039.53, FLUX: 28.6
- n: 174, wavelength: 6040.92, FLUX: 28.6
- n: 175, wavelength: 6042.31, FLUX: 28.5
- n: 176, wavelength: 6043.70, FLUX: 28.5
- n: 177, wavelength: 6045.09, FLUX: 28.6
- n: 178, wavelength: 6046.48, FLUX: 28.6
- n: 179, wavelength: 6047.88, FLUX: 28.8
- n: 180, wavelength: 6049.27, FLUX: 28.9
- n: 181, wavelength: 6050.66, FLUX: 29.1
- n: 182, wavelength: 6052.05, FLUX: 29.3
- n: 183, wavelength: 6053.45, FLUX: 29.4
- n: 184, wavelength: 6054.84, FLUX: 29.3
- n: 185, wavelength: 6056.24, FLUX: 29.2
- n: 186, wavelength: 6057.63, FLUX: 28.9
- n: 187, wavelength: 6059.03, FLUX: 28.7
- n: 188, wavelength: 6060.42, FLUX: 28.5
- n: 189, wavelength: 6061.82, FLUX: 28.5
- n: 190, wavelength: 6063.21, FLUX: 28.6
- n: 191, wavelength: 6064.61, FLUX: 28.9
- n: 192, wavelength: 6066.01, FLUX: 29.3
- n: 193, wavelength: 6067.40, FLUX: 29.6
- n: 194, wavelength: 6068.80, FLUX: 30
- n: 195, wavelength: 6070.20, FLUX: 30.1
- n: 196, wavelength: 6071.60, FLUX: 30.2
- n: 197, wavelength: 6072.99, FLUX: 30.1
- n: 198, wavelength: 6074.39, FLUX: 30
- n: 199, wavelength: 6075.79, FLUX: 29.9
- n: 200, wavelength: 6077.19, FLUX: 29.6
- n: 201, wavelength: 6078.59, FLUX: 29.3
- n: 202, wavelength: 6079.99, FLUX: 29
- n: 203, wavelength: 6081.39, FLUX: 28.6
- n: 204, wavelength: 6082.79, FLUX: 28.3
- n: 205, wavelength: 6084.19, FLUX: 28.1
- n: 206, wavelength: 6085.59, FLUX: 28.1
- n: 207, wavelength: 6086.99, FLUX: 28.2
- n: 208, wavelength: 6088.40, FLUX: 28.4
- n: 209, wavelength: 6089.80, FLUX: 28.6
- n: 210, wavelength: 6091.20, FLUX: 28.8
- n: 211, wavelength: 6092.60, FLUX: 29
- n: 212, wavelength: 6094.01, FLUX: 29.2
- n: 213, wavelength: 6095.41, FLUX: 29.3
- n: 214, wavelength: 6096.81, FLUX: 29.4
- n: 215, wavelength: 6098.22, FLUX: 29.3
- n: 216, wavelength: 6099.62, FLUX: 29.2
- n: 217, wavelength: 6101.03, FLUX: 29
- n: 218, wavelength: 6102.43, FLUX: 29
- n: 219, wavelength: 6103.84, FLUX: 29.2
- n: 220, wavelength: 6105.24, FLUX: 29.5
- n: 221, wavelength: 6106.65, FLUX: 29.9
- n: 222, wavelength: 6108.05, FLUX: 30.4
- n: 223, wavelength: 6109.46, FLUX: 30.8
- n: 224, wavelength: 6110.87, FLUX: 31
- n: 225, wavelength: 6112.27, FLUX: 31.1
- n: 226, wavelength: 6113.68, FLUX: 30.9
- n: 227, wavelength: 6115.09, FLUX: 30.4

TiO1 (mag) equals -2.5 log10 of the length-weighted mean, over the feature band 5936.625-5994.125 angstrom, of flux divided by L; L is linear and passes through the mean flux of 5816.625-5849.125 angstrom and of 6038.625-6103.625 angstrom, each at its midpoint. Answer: 0.07 mag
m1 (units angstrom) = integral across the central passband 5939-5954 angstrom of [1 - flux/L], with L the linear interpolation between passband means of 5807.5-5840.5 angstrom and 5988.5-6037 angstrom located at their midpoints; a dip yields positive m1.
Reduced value 1.6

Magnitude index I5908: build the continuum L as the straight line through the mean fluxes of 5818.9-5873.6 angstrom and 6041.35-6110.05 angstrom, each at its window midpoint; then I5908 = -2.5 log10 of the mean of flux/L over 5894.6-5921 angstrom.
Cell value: 0.22 mag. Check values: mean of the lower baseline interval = 26.6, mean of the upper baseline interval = 29.1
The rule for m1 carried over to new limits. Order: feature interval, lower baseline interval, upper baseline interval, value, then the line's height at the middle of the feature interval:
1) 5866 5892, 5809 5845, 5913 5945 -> 6.3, 27.2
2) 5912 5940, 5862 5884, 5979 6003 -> -1.2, 25.3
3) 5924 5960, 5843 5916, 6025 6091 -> -1.9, 24.4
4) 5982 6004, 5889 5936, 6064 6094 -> -1.5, 25.7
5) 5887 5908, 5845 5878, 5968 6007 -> 7.5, 25.6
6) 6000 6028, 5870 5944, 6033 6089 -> -0.5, 27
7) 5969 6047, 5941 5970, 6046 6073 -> -0.5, 27.8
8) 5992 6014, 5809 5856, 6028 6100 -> 1.1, 28.7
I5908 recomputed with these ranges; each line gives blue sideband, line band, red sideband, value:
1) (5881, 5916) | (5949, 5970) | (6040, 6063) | -0.18 mag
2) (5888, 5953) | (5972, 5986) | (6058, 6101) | -0.11 mag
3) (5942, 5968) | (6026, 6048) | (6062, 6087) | -0.02 mag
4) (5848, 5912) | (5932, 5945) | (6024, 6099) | -0.07 mag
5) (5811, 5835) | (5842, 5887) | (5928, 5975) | 0.16 mag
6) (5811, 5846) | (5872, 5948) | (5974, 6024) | 0.23 mag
